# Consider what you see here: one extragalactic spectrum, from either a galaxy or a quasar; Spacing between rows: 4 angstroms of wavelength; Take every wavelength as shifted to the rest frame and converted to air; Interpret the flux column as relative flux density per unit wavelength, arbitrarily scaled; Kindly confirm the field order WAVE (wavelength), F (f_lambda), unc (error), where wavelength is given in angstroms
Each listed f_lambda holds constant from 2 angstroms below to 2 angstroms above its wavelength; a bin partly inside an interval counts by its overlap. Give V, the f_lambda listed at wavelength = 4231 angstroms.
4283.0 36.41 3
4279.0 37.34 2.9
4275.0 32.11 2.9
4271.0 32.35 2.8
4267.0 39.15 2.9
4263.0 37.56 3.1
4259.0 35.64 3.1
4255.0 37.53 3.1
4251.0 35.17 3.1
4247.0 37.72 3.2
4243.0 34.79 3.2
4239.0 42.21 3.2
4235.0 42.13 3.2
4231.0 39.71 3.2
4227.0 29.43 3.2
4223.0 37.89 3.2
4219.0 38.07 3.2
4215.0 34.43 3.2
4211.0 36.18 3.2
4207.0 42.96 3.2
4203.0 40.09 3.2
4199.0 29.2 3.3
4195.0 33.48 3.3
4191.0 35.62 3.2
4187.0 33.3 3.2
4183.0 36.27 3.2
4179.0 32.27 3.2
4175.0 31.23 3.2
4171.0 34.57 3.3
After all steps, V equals 39.71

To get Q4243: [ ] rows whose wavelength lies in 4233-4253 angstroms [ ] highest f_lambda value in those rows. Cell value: 42.21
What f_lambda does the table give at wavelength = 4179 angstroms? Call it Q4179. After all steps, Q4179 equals 32.27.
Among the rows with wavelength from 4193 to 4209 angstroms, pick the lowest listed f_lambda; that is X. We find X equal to 29.2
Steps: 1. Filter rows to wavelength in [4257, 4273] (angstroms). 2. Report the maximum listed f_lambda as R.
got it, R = 39.15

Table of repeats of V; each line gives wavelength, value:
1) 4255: 37.53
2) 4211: 36.18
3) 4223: 37.89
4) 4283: 36.41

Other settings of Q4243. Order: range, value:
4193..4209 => 42.96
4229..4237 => 42.13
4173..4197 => 36.27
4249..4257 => 37.53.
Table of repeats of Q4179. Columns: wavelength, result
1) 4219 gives 38.07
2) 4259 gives 35.64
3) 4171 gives 34.57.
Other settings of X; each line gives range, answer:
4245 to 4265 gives 35.17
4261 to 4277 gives 32.11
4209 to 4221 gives 34.43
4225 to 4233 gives 29.43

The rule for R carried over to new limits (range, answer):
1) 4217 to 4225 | 38.07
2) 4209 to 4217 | 36.18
